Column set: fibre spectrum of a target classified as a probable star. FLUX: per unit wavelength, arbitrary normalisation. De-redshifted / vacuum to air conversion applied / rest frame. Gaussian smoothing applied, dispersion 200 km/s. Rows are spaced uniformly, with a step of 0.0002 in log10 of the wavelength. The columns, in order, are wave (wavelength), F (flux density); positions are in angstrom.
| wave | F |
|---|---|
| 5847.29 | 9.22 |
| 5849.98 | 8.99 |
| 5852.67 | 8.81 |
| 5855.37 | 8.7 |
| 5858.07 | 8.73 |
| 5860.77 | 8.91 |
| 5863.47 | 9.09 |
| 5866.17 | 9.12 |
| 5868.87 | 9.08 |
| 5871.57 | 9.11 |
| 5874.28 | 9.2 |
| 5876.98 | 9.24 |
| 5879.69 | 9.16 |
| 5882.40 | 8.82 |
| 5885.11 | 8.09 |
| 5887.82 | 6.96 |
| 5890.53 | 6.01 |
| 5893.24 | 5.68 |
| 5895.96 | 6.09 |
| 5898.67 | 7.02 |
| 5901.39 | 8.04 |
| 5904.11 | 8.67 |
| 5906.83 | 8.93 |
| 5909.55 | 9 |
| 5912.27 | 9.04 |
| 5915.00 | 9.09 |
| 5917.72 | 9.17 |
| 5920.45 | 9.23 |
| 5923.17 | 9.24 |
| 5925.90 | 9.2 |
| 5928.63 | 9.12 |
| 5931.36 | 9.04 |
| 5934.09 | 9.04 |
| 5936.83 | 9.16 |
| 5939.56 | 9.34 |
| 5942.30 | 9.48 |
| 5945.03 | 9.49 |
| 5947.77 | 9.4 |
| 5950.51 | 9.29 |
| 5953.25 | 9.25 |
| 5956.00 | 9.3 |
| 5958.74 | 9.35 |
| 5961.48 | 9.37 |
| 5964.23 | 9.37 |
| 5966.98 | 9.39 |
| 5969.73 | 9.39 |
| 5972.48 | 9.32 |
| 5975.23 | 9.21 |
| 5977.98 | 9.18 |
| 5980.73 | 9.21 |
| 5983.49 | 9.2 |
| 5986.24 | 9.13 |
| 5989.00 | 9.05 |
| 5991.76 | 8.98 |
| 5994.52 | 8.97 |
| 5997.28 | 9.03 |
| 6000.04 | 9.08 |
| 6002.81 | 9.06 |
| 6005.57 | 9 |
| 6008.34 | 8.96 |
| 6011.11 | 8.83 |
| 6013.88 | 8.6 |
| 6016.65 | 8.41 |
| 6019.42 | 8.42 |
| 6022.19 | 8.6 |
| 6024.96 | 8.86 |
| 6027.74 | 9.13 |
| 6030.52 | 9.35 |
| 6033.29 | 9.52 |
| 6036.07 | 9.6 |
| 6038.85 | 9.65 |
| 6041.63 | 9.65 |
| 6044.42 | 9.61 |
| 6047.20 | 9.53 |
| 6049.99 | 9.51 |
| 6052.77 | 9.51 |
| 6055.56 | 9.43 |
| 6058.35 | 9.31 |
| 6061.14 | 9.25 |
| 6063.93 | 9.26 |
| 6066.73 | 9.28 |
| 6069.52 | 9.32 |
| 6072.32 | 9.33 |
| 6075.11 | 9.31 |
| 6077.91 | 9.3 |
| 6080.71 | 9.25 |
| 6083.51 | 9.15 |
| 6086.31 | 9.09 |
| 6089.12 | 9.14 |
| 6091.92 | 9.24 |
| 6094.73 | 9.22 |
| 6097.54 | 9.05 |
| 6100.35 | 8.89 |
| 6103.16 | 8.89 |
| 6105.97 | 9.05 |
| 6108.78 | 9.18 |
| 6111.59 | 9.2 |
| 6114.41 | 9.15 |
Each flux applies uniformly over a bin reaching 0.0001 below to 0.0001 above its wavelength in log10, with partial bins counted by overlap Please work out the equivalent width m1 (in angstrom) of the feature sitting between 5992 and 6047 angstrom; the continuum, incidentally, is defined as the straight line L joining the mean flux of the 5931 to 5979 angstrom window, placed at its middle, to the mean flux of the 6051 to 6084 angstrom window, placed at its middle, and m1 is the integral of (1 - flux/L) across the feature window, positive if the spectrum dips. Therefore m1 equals 1.4 angstrom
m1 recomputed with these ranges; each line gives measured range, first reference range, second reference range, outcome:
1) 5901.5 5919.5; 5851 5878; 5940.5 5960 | 0.5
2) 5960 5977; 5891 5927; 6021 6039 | -1.2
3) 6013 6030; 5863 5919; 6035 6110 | 0.6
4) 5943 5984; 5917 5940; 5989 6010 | -1.0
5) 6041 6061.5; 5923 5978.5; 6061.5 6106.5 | -0.6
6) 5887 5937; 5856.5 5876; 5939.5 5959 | 5.0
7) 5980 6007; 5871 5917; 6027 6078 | -0.4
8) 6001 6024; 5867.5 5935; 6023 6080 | 1.0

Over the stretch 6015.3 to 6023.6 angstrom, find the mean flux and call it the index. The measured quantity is 8.49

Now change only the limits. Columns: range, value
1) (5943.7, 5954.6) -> 9.36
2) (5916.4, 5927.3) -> 9.21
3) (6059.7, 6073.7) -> 9.29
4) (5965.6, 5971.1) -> 9.38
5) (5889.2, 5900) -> 6.2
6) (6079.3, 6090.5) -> 9.15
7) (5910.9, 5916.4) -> 9.07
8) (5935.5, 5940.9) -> 9.26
